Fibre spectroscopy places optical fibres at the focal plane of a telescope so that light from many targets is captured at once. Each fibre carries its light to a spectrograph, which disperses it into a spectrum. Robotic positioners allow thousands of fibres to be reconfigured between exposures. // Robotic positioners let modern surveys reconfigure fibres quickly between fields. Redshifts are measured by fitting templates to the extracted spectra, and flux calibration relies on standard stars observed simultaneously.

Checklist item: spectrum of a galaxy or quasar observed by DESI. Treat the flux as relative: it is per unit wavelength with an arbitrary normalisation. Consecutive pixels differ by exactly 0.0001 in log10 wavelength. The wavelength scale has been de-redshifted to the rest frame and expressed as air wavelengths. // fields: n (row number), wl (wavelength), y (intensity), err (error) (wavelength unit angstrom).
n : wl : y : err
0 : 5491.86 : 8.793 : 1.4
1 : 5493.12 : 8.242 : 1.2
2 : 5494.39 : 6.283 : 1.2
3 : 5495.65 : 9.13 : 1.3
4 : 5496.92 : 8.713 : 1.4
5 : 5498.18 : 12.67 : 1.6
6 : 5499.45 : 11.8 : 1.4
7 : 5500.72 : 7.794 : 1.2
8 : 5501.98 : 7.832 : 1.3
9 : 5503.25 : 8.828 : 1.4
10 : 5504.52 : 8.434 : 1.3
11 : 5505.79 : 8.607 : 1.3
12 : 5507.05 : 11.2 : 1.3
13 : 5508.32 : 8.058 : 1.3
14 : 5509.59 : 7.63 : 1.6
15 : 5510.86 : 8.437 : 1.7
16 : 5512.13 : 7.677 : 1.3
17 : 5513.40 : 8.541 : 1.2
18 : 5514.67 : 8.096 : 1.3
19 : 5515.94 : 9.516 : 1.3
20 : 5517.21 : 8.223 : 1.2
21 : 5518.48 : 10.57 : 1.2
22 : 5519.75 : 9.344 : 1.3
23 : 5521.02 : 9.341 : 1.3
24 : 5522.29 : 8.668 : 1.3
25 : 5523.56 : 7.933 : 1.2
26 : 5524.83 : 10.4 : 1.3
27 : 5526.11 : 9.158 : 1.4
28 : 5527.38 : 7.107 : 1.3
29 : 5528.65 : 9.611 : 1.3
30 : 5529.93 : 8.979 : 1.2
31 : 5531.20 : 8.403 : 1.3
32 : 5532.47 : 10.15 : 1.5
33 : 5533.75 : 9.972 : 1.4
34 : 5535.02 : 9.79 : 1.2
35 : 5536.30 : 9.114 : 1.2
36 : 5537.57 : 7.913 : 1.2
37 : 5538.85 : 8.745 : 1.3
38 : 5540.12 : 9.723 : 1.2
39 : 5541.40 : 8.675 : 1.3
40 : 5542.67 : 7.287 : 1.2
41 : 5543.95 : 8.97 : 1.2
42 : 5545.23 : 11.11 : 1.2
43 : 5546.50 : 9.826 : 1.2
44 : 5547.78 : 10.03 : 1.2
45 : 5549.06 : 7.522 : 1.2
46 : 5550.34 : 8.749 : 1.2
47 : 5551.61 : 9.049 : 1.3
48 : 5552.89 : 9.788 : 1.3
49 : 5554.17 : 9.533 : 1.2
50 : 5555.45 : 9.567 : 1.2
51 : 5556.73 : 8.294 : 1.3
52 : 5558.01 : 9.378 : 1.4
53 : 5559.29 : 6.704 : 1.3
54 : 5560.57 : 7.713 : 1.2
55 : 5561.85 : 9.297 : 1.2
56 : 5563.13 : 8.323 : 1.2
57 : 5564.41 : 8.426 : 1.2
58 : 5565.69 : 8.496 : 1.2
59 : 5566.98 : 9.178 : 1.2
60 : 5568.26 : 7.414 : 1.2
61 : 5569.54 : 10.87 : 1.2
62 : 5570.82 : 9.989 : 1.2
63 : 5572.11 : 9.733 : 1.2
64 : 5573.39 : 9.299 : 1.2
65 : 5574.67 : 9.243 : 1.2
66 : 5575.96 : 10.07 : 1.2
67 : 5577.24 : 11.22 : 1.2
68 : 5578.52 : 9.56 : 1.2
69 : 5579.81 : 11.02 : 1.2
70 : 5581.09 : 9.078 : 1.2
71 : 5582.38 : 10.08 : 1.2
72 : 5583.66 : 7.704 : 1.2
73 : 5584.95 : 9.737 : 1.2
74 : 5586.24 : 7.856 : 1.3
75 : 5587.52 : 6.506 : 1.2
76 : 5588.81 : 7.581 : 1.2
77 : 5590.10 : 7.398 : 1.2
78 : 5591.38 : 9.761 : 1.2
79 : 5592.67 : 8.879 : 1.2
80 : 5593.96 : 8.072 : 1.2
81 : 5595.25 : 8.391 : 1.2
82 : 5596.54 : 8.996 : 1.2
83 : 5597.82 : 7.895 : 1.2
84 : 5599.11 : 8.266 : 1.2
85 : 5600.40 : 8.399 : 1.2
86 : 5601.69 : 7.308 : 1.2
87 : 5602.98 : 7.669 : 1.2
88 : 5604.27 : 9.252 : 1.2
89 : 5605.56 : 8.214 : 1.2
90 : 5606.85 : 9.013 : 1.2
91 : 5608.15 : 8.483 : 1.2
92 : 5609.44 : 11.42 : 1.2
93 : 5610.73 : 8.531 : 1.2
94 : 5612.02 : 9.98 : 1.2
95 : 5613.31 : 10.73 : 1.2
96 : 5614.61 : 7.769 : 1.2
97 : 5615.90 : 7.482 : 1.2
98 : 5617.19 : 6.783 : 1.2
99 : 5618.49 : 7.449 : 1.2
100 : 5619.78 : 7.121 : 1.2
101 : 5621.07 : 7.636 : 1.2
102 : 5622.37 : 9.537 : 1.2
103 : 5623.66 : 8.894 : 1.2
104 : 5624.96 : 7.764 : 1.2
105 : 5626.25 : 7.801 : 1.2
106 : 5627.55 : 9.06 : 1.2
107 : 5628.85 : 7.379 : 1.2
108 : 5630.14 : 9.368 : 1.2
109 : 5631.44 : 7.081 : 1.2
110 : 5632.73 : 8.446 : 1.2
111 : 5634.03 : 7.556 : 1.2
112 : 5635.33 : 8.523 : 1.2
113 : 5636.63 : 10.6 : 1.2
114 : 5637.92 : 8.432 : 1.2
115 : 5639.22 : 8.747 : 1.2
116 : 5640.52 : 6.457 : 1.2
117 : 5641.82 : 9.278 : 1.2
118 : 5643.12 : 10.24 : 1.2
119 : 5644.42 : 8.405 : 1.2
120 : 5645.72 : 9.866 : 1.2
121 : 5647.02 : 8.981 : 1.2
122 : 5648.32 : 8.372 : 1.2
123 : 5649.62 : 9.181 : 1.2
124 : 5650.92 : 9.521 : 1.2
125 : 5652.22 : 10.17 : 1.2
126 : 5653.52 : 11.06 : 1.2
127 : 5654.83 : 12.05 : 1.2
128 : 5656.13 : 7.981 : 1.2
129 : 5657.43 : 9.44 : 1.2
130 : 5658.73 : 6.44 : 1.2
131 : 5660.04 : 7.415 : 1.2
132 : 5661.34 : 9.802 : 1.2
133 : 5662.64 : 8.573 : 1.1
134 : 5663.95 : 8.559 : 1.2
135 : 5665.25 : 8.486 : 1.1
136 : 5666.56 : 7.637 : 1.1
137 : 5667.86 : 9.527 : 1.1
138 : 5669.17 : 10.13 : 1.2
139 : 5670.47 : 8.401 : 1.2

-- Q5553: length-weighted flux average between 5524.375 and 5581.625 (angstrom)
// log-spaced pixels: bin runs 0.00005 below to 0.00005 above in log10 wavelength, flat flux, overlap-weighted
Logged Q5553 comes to 9.16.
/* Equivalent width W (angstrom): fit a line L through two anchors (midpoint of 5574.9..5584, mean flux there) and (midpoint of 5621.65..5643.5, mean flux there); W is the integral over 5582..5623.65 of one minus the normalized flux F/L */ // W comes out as 3.73 angstrom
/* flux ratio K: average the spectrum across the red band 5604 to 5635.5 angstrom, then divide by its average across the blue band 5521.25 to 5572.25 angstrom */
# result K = 0.9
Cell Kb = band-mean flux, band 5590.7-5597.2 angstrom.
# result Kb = 8.82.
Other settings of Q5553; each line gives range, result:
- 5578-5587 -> 9.25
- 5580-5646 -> 8.5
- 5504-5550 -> 8.97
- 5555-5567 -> 8.48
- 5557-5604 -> 8.76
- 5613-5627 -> 8.03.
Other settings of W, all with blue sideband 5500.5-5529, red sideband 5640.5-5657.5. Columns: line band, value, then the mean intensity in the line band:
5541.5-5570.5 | 0.23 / 8.9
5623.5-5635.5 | 1.55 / 8.14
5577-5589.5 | 0.21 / 8.96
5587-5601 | 1.47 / 8.21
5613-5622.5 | 1.44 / 7.88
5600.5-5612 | 0.56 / 8.79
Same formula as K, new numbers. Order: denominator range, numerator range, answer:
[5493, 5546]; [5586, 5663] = 0.96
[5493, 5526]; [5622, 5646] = 0.96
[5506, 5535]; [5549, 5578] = 1.01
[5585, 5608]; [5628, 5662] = 1.08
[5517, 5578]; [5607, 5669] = 0.96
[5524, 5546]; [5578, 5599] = 0.95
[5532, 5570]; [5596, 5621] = 0.94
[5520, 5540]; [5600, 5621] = 0.93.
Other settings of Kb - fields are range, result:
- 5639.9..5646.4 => 8.86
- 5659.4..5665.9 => 8.58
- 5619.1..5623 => 8.09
